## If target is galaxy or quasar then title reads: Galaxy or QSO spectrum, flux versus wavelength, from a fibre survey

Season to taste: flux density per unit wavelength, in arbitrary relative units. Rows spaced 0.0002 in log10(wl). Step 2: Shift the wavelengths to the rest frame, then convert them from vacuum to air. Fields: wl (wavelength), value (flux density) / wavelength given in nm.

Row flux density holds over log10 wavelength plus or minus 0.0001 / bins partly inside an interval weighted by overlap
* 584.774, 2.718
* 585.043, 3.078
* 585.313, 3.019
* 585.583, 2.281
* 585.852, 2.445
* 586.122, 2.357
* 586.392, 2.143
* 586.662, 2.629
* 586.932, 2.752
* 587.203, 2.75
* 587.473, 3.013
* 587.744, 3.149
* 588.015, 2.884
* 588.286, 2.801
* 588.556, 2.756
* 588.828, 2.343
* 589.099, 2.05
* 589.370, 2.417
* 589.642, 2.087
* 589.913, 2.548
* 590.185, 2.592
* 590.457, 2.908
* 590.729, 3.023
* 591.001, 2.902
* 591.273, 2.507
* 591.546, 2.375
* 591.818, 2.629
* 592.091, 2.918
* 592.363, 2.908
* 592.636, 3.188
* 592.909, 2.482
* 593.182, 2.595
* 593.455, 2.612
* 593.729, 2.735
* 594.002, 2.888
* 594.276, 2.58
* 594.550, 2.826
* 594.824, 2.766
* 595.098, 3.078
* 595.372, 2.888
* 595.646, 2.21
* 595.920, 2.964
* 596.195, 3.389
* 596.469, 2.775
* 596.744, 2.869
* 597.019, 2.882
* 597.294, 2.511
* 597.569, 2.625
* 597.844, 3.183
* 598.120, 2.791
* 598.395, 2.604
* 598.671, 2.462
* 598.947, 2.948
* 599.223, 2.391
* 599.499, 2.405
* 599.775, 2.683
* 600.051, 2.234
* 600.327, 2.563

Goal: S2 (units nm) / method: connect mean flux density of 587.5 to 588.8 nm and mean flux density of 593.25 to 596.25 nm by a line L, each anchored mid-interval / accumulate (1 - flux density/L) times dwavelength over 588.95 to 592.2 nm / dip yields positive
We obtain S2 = 0.30 nm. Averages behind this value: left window 2.86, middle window 2.58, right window 2.79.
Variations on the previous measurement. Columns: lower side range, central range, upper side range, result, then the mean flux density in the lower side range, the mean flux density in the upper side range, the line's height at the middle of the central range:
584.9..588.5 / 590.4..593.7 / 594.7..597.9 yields 0.04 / 2.72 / 2.84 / 2.78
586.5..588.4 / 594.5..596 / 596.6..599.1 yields 0.00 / 2.84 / 2.76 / 2.78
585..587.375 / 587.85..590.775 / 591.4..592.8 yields 0.14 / 2.59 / 2.8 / 2.7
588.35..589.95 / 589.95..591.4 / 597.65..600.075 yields -0.21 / 2.38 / 2.65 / 2.42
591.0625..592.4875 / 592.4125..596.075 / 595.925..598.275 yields 0.01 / 2.68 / 2.88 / 2.77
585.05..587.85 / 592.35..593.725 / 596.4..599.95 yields -0.03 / 2.67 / 2.7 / 2.68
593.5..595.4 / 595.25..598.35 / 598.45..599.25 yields -0.12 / 2.81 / 2.63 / 2.71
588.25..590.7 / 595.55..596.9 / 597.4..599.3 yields -0.10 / 2.51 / 2.72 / 2.67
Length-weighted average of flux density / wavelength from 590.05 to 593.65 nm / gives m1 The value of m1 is 2.74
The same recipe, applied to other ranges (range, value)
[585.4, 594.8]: 2.65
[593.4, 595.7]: 2.75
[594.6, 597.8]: 2.83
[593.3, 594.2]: 2.73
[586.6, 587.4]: 2.74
